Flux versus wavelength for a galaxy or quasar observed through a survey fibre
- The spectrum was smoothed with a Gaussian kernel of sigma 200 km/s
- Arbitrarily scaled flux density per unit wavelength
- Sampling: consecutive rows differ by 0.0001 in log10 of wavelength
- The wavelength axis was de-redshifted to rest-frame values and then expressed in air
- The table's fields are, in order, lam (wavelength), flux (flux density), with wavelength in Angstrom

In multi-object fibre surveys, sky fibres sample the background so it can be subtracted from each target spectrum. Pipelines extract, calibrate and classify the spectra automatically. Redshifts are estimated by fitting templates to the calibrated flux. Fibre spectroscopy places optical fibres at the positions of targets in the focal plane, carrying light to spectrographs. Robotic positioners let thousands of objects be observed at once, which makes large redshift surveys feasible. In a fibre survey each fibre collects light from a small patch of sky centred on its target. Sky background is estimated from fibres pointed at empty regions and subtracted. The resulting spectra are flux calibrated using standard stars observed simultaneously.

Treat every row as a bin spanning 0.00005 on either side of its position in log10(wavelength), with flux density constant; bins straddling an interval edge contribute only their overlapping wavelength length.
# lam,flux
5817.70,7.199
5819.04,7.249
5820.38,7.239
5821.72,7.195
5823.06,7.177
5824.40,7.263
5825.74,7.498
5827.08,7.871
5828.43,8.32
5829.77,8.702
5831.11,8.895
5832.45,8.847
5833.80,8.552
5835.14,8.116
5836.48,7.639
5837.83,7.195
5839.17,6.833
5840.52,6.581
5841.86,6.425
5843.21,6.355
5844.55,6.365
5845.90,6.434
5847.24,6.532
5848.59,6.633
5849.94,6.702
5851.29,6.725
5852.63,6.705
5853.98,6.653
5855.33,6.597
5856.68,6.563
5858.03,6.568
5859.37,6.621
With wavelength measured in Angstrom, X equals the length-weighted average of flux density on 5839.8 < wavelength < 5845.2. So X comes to 6.44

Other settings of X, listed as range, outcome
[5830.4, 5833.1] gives 8.89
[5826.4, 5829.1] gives 8.08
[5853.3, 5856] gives 6.61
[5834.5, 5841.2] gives 7.27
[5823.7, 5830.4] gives 7.92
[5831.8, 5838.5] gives 8.06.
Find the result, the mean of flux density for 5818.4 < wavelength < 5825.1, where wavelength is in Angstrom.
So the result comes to 7.23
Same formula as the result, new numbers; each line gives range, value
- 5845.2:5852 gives 6.61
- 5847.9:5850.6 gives 6.65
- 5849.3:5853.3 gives 6.72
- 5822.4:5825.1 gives 7.23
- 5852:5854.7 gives 6.67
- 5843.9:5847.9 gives 6.45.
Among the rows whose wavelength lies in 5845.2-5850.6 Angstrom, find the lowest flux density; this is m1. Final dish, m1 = 6.434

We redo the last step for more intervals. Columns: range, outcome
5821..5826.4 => 7.177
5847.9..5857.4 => 6.563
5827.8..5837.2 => 7.639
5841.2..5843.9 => 6.355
